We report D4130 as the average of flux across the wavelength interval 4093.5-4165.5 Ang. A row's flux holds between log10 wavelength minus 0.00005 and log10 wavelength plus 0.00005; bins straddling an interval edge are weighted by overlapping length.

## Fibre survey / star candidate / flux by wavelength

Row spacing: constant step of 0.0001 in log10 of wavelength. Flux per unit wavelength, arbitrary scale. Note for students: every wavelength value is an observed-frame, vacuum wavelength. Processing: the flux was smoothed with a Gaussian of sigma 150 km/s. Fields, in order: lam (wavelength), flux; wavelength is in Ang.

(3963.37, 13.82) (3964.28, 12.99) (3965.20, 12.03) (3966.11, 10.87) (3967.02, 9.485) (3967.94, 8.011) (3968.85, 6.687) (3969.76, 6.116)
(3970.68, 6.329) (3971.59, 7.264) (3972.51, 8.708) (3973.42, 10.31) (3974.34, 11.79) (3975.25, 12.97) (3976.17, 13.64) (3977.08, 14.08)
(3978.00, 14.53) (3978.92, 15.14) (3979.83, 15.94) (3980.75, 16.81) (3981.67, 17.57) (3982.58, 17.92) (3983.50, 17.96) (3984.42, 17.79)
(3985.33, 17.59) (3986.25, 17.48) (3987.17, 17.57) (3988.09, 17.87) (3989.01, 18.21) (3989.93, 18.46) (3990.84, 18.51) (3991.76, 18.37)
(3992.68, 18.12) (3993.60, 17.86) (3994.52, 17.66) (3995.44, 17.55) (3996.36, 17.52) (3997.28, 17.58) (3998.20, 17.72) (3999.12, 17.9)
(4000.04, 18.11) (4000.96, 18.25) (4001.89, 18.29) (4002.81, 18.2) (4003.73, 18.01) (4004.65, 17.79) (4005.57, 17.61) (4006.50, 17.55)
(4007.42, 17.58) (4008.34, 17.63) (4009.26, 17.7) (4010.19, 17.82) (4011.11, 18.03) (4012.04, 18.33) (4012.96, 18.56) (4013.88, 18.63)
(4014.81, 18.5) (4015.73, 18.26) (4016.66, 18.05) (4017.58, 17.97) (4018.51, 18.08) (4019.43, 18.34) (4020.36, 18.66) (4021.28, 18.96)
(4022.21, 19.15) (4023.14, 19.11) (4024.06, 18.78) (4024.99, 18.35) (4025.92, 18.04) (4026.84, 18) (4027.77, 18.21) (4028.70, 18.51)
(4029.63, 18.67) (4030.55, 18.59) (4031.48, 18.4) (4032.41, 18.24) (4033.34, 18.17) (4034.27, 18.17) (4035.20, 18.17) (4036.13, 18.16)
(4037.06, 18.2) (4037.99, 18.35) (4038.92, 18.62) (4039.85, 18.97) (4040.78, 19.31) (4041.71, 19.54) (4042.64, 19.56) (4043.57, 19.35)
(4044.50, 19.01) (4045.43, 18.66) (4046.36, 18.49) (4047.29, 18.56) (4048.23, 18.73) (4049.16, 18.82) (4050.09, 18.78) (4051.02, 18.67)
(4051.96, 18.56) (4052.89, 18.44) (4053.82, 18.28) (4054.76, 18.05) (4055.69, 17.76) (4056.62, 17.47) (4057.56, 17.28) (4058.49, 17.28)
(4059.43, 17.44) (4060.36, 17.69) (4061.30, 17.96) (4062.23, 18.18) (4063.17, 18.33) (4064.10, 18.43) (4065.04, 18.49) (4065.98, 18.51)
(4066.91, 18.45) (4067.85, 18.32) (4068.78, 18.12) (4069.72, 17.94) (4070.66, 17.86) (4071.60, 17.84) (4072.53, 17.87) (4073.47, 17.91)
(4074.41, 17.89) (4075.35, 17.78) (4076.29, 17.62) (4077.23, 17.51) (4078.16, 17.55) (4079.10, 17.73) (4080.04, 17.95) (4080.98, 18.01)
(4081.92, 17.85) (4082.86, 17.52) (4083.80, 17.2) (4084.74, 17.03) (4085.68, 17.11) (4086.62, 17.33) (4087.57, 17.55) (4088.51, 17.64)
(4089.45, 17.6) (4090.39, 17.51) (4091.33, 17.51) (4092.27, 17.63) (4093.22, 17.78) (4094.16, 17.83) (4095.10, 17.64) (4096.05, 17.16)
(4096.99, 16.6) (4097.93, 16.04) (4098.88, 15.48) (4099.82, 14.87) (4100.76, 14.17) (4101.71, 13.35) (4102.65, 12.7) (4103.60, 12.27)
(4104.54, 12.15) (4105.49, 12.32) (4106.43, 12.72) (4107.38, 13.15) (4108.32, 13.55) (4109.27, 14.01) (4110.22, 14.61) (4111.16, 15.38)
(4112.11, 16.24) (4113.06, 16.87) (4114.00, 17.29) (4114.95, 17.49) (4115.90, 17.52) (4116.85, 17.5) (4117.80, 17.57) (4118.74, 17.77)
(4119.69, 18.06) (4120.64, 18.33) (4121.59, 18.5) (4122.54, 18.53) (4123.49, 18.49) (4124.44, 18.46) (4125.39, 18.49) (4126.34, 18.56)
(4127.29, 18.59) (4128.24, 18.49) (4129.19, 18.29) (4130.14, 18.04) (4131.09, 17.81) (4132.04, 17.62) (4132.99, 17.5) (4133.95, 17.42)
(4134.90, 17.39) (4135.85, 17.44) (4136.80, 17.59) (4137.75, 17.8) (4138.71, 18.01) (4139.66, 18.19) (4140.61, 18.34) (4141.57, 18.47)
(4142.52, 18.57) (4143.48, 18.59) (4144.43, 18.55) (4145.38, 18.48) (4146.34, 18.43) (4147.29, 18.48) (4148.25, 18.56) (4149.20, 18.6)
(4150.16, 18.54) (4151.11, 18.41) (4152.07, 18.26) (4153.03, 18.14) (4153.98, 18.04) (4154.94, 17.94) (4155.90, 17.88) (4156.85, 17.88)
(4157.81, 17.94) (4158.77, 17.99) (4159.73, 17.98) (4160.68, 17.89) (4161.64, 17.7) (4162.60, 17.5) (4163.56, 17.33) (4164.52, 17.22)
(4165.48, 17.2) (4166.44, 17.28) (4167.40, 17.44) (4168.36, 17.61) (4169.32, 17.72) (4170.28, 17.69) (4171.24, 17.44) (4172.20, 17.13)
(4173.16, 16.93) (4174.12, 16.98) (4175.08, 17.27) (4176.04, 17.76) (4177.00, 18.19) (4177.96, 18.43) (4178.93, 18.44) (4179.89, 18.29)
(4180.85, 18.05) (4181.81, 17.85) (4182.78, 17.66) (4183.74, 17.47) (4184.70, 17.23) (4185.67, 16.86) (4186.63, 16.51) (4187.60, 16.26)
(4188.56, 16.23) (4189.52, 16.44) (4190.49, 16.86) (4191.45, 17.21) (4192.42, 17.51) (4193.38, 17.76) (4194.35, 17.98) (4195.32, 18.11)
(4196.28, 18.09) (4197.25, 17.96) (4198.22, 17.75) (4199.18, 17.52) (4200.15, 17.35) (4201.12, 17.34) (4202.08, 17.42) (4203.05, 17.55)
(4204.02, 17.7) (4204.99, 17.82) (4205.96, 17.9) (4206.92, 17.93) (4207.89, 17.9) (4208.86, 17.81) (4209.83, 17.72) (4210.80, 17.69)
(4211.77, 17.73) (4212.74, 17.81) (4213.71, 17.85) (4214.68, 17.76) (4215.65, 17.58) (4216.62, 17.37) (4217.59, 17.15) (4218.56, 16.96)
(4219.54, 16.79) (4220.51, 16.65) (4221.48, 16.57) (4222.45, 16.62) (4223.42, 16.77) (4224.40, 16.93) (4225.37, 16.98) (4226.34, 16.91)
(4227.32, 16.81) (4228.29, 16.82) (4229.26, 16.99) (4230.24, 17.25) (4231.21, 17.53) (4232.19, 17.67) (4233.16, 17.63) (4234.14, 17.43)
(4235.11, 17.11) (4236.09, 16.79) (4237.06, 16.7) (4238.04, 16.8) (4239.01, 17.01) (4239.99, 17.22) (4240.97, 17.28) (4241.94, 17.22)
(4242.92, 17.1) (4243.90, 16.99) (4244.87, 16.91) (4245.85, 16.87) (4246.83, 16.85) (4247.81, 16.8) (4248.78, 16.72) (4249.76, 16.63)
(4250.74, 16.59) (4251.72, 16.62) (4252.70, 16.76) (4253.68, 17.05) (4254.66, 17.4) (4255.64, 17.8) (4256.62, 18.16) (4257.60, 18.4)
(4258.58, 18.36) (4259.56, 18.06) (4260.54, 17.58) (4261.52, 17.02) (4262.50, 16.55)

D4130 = 17.1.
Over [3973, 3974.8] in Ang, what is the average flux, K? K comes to 11.1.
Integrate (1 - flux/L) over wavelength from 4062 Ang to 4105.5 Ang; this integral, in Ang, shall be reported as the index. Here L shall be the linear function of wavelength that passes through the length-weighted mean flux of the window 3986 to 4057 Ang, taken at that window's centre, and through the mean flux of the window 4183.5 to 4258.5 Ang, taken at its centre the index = 2.31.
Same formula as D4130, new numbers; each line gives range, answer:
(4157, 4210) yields 17.5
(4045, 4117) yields 17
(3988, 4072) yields 18.3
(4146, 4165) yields 18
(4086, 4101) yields 16.9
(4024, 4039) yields 18.3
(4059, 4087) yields 17.9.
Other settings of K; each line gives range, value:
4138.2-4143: 18.3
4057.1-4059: 17.3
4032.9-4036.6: 18.2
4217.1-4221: 16.9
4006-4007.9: 17.5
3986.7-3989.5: 17.8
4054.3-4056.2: 18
